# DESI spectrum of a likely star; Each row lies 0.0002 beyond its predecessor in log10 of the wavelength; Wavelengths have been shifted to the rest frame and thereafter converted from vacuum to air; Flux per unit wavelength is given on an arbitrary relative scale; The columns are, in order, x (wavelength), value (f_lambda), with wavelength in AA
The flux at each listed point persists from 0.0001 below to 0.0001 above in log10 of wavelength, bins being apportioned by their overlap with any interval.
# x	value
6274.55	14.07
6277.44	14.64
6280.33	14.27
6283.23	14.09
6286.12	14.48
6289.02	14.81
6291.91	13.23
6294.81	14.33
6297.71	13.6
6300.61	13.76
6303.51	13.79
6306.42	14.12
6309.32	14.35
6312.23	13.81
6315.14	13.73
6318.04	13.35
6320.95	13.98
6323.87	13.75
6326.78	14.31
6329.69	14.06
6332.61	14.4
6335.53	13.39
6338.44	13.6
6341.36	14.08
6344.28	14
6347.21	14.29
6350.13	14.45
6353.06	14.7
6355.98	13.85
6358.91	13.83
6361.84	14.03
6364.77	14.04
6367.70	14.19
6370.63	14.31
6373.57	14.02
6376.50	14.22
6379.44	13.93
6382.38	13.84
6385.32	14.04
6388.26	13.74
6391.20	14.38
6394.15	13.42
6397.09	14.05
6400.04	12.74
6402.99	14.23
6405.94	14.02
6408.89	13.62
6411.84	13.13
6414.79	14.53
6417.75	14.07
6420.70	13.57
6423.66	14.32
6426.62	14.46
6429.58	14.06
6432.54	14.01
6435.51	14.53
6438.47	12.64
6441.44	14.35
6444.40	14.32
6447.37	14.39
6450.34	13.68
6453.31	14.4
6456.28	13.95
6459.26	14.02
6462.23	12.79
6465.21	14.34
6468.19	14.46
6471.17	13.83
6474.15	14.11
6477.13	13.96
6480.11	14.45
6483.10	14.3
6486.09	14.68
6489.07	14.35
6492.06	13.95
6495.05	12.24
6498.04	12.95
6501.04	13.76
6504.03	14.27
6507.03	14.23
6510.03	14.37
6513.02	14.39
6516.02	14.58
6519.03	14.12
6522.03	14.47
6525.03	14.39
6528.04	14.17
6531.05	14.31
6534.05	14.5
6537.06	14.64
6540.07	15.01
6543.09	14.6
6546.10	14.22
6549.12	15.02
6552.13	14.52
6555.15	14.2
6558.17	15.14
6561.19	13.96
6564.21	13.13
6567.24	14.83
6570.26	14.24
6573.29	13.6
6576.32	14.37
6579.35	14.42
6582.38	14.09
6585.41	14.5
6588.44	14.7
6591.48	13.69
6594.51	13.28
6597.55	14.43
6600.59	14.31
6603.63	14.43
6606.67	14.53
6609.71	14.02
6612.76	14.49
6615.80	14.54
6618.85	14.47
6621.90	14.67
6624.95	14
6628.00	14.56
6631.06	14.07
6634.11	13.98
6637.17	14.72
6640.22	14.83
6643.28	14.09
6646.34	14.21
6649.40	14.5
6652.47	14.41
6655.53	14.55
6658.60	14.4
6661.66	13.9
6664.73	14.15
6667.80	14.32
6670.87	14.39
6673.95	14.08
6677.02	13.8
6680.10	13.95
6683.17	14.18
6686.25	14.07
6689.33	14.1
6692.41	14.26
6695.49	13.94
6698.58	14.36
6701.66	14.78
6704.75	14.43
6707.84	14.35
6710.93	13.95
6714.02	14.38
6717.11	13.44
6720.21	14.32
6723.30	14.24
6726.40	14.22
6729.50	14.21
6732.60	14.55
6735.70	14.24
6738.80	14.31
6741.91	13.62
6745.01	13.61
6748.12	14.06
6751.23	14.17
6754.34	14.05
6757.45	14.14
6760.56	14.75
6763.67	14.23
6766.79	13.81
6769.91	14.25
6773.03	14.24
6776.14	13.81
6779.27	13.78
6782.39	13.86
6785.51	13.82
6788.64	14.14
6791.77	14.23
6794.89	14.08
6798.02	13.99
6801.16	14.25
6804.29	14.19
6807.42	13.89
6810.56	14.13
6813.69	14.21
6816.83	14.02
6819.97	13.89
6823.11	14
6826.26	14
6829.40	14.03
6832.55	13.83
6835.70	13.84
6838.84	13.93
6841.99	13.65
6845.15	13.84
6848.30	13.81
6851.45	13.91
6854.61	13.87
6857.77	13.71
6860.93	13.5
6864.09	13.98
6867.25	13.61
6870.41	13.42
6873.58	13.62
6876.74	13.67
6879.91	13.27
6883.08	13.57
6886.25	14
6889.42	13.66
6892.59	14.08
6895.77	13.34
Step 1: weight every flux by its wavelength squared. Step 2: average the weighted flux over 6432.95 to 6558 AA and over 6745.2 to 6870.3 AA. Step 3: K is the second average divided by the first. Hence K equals 1.1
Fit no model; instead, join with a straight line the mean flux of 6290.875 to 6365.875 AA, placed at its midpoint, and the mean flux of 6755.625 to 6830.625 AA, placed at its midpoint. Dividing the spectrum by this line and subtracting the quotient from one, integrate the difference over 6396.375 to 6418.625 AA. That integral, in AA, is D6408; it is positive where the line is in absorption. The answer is 0.31 AA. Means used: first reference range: 14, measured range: 13.8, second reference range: 14.1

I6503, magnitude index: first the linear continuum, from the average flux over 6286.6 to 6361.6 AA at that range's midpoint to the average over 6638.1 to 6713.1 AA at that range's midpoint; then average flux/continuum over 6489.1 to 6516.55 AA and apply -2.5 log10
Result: 0.02 mag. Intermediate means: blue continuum 14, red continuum 14.3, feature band 13.9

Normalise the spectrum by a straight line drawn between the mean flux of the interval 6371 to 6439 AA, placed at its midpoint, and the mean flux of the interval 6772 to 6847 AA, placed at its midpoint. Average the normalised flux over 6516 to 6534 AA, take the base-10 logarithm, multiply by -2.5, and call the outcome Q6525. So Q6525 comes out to -0.03 mag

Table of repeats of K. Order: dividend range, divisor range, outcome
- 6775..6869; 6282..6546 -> 1.12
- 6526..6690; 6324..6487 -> 1.09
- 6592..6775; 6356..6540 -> 1.09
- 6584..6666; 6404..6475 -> 1.08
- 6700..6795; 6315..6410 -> 1.14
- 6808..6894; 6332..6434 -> 1.14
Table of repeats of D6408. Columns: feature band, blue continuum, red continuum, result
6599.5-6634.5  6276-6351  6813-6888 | -1.2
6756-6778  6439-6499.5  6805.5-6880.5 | -0.5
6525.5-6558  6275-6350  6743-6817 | -1.2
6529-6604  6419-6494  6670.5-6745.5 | -1.2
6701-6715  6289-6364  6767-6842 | -0.4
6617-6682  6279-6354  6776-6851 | -1.4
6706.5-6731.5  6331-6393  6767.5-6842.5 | -0.2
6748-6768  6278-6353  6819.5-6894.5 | -0.5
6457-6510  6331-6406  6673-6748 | 0.4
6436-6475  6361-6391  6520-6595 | 0.6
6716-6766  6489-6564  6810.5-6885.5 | -0.7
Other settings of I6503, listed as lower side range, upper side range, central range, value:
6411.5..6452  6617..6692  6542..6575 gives -0.01 mag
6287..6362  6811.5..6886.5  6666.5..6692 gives -0.02 mag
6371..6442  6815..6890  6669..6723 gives -0.03 mag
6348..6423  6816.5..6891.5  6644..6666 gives -0.03 mag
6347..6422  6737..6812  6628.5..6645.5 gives -0.02 mag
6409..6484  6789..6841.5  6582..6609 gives -0.02 mag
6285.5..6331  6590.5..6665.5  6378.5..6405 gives 0.02 mag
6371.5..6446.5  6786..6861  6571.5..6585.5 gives -0.02 mag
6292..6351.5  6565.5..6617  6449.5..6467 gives 0.02 mag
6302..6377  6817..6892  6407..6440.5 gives 0.01 mag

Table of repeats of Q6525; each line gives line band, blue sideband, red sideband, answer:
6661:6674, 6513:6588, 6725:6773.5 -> 0.00 mag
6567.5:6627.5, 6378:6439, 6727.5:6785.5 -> -0.02 mag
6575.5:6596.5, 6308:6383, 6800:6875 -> -0.02 mag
